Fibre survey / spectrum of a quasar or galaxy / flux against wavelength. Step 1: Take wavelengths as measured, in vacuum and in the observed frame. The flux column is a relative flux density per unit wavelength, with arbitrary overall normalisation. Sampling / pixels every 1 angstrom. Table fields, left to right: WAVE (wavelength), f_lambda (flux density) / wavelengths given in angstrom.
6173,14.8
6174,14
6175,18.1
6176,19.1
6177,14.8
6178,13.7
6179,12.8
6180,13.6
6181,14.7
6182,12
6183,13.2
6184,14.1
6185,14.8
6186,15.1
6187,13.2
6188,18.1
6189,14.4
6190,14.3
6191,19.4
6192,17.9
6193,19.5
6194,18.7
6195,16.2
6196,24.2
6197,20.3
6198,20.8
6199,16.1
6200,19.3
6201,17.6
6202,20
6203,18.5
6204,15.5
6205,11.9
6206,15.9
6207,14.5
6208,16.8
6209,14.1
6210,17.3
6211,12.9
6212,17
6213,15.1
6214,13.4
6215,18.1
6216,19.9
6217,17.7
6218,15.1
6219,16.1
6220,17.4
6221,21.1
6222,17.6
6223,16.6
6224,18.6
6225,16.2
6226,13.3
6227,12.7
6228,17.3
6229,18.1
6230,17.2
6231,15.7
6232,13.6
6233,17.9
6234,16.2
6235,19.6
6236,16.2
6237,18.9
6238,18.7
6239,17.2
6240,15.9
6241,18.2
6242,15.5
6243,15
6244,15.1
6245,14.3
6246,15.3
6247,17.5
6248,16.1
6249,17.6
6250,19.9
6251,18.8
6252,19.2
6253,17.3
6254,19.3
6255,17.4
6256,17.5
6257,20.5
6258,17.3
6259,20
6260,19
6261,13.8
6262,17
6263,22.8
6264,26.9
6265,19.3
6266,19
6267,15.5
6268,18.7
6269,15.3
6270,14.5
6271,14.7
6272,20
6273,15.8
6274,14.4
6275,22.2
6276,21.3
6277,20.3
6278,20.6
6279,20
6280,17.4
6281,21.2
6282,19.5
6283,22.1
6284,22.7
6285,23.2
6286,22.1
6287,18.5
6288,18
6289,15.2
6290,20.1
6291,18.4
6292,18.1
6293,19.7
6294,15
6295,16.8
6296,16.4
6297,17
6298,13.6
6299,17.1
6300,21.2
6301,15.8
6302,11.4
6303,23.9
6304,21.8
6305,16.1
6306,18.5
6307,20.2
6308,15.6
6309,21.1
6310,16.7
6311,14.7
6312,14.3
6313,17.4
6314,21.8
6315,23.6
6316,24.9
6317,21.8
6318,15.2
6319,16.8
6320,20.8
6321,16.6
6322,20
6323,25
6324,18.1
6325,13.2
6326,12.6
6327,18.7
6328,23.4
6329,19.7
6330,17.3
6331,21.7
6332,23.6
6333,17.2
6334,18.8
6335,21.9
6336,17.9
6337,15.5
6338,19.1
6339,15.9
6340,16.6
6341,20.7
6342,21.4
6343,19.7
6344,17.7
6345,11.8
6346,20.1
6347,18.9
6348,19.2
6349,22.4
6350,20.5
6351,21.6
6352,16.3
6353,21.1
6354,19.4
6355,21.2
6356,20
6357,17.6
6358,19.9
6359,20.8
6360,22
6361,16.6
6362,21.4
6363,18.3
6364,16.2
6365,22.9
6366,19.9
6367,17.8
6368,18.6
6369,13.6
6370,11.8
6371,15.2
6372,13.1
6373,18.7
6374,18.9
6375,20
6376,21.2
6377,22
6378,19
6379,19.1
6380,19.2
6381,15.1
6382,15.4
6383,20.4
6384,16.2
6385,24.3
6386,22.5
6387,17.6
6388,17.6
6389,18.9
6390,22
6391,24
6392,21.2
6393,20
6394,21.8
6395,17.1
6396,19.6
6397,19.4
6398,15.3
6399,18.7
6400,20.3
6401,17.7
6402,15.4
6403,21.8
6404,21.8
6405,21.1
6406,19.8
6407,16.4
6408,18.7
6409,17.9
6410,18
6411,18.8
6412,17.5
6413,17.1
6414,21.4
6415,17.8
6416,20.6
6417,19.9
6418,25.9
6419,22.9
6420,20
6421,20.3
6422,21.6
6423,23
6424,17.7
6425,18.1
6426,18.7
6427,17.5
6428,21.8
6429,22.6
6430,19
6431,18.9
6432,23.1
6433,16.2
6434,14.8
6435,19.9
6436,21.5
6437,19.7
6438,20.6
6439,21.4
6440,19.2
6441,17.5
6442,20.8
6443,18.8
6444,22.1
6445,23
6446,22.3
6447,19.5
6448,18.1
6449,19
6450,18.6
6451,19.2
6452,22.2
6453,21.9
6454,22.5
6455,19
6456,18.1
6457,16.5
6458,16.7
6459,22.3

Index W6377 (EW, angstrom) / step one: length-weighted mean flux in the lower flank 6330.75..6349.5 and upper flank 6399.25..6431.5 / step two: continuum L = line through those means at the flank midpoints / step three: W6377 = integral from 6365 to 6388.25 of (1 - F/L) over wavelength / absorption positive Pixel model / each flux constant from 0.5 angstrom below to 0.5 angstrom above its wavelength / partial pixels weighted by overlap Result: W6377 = 1.3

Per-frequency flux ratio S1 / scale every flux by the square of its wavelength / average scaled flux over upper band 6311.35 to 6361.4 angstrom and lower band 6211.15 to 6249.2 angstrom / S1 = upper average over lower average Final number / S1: 1.2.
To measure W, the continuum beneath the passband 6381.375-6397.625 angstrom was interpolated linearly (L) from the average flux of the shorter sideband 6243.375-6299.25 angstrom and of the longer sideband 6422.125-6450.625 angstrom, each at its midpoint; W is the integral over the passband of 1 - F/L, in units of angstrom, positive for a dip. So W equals -0.4 angstrom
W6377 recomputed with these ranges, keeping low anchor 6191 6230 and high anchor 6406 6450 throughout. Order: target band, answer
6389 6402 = -0.1 angstrom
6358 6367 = -0.3 angstrom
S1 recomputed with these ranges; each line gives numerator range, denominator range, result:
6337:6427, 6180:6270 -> 1.18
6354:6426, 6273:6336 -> 1.05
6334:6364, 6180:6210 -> 1.21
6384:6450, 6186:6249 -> 1.25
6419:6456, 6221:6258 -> 1.25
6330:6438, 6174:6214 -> 1.26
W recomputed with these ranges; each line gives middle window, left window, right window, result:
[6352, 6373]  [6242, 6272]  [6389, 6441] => 0.8 angstrom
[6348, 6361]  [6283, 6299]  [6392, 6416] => -0.9 angstrom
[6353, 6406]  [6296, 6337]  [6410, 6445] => 0.8 angstrom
